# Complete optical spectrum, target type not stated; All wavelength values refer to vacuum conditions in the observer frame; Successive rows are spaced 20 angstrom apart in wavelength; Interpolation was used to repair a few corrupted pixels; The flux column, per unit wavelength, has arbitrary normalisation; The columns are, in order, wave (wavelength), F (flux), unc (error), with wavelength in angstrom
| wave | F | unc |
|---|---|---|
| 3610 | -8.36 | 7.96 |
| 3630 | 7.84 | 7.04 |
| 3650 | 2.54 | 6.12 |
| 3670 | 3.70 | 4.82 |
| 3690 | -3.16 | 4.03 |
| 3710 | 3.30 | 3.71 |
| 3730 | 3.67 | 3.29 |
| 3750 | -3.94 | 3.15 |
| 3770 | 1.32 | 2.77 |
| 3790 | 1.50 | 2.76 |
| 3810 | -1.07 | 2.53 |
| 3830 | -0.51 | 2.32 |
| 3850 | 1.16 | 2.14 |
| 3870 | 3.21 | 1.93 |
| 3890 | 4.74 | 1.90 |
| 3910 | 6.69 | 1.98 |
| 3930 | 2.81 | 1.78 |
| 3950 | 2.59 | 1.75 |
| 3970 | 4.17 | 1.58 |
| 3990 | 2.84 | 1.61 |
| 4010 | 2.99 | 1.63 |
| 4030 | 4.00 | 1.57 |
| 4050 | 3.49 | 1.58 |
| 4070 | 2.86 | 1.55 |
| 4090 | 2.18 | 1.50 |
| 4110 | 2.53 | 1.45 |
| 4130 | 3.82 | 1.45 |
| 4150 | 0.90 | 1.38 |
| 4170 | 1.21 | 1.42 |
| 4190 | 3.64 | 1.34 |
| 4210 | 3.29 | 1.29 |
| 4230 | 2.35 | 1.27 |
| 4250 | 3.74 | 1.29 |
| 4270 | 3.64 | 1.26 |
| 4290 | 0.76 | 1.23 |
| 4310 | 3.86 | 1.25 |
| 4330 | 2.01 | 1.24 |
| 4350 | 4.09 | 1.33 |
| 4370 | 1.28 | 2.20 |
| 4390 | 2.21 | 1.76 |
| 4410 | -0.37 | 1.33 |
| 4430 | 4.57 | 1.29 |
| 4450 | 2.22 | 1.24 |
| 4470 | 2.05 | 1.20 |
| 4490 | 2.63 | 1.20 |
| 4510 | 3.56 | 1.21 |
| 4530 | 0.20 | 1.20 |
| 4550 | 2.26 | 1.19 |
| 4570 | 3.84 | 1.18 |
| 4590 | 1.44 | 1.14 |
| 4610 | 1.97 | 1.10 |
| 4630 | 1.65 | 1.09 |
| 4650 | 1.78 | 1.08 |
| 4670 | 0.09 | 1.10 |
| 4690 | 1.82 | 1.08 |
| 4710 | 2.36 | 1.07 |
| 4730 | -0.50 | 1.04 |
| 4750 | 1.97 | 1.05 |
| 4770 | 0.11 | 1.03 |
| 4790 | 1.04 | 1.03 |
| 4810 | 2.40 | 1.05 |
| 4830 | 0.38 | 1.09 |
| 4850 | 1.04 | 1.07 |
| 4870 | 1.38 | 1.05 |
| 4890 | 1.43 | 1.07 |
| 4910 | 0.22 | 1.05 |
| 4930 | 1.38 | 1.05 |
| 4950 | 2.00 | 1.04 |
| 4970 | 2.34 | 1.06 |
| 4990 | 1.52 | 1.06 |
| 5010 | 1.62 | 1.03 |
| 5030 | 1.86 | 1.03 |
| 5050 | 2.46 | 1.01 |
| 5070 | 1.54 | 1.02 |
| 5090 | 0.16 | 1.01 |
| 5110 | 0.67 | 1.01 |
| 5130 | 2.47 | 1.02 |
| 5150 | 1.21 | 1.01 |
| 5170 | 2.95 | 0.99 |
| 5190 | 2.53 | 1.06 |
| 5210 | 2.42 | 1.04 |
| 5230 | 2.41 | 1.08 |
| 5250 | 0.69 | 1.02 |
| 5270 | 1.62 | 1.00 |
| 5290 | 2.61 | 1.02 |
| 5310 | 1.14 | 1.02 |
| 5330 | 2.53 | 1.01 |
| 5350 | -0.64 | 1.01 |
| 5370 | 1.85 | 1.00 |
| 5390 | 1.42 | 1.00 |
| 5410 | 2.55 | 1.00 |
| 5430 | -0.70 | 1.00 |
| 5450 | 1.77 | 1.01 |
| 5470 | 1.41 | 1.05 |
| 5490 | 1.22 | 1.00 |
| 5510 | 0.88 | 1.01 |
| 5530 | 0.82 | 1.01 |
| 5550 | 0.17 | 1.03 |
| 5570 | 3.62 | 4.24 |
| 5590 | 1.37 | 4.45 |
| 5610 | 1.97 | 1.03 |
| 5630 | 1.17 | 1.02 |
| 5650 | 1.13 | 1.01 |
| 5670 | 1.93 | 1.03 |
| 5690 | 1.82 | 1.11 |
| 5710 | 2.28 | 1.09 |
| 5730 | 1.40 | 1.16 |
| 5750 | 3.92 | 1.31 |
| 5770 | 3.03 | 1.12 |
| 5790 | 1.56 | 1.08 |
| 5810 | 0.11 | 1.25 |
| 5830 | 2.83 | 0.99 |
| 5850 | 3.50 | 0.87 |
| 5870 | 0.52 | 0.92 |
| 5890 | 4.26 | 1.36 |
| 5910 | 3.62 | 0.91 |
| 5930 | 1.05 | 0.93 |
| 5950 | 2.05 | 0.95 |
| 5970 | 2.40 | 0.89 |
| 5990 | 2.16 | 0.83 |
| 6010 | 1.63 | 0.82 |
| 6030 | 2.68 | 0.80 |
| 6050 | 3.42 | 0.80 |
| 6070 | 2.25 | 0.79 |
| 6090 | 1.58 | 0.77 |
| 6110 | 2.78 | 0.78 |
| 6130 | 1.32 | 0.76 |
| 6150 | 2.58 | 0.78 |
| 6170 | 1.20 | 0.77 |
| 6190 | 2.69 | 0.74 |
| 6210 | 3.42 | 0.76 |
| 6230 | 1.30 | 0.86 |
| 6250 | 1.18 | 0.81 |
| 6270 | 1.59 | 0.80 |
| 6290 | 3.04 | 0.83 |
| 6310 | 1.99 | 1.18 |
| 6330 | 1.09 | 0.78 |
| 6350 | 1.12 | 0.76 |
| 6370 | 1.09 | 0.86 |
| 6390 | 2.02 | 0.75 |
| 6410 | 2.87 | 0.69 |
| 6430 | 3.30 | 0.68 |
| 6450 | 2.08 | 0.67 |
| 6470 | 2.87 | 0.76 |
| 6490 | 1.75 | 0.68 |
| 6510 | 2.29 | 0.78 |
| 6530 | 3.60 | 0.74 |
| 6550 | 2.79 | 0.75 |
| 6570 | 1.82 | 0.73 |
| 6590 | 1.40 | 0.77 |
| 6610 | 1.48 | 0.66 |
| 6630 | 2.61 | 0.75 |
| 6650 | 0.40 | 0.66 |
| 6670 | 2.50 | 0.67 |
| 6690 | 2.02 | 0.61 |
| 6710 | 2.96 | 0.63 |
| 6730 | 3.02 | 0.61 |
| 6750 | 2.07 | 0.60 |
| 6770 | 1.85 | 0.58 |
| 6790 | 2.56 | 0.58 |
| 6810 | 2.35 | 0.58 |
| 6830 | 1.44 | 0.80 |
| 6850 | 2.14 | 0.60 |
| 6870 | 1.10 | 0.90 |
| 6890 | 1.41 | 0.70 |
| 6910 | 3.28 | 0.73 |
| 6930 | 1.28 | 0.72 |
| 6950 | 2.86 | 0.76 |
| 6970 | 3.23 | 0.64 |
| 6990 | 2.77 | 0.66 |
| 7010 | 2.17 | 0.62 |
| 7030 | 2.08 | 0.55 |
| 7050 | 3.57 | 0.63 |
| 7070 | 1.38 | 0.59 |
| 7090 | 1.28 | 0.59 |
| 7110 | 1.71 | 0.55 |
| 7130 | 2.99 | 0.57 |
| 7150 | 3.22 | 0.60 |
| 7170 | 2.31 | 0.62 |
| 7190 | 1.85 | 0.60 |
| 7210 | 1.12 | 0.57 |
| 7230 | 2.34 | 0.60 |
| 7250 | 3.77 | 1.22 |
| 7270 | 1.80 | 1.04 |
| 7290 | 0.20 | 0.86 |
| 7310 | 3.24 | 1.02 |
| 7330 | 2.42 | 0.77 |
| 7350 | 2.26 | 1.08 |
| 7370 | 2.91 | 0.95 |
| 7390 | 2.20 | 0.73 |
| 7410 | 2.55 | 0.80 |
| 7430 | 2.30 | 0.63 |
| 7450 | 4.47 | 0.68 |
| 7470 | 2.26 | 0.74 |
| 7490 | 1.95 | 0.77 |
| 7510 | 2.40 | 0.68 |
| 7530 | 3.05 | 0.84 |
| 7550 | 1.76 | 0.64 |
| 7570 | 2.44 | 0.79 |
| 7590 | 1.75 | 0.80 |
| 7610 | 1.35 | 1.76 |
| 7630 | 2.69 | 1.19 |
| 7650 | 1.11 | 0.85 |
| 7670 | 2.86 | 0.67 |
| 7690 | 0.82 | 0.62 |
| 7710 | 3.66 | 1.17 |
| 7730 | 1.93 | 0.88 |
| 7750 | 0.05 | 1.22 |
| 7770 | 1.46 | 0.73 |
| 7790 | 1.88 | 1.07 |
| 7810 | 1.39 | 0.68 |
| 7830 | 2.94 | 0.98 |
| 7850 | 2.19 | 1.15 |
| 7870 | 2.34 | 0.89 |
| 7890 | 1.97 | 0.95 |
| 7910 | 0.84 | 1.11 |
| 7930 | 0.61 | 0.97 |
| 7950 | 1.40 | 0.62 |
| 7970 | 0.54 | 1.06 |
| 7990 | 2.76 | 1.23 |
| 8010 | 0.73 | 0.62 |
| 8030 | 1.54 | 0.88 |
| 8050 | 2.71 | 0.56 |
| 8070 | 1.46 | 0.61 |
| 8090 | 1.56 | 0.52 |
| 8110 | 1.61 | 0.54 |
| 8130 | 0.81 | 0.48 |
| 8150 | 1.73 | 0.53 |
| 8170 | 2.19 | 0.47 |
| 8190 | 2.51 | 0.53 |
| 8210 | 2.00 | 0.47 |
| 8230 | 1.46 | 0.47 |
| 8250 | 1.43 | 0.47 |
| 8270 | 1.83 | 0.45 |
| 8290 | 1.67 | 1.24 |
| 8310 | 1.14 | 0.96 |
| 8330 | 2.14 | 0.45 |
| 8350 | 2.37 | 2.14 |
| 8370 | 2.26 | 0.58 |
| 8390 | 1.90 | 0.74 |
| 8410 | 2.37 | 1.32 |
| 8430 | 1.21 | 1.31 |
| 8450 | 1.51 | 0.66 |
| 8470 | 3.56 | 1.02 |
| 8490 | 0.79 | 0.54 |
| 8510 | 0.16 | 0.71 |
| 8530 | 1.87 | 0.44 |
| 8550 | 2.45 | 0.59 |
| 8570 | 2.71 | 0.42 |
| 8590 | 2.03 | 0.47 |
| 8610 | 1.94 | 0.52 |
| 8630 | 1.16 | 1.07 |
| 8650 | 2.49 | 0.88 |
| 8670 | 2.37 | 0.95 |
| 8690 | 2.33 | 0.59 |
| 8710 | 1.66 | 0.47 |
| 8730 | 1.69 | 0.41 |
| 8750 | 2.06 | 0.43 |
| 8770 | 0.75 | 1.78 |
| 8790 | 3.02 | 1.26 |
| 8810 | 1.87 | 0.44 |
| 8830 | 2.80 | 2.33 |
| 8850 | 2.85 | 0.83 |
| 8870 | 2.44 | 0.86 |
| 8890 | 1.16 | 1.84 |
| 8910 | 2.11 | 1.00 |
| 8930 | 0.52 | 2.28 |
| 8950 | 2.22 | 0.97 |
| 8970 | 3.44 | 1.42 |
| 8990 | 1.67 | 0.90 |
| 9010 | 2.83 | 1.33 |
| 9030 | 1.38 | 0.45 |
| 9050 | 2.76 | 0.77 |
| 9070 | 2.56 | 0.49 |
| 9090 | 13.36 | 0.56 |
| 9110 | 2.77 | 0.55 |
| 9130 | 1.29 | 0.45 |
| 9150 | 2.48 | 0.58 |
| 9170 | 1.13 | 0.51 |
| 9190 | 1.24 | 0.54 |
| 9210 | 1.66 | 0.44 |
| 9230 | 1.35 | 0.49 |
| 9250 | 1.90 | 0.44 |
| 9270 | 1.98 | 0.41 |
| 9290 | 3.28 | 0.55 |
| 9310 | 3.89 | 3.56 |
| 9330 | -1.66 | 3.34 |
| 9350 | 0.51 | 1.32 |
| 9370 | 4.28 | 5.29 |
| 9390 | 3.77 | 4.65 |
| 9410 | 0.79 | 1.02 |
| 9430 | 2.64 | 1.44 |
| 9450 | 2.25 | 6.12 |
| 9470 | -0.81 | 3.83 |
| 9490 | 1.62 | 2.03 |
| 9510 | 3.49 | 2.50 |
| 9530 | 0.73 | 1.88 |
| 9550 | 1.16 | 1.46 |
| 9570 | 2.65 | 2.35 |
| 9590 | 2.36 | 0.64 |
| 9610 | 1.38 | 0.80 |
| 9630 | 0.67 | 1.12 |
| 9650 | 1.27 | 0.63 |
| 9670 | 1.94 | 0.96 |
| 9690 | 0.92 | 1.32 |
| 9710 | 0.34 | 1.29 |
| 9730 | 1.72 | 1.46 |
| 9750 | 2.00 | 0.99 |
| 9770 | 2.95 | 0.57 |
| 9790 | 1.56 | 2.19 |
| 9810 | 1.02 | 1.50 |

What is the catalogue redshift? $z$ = 1.439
